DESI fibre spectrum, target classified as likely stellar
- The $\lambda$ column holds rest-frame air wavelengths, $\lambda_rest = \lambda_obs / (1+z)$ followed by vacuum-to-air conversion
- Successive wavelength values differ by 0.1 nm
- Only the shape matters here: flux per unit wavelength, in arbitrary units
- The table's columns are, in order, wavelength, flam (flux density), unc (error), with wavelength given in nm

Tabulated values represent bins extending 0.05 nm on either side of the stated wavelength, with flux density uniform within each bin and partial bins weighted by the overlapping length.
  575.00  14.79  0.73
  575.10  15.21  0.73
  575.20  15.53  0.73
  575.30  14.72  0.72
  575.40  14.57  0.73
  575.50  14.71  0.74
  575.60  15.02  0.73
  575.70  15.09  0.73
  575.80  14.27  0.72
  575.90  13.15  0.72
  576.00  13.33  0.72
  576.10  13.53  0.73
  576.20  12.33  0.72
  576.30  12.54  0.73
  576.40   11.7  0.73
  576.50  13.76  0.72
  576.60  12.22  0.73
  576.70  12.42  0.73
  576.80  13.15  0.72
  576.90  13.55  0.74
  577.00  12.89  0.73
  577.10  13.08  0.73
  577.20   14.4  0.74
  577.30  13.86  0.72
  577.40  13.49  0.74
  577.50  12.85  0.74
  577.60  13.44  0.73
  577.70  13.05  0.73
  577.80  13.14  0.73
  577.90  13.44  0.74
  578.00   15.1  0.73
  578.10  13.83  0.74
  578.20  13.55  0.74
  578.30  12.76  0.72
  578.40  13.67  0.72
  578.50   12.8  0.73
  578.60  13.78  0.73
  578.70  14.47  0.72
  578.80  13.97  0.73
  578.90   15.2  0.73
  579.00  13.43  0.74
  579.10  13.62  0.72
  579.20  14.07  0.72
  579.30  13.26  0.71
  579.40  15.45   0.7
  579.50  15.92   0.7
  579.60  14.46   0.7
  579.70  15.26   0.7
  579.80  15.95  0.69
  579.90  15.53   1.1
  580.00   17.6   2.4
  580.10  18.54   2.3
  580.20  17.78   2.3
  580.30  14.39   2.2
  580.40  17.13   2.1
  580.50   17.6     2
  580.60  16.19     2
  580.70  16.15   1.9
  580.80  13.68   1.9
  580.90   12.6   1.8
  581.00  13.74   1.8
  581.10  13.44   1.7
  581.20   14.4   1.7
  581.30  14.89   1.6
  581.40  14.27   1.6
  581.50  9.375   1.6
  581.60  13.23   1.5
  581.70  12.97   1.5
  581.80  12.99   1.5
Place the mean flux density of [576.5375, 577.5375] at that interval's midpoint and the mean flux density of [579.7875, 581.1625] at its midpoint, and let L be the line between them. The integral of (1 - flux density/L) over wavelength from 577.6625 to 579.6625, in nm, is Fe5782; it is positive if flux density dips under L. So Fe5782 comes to 0.06 nm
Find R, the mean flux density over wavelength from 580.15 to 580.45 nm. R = 16.4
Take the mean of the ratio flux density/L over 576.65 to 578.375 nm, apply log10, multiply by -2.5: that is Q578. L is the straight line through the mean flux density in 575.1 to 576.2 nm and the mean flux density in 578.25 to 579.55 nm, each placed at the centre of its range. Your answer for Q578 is 0.06 mag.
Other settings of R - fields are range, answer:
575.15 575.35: 15.1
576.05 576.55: 12.8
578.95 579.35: 13.6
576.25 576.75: 12.5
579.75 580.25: 17.1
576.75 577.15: 13.2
